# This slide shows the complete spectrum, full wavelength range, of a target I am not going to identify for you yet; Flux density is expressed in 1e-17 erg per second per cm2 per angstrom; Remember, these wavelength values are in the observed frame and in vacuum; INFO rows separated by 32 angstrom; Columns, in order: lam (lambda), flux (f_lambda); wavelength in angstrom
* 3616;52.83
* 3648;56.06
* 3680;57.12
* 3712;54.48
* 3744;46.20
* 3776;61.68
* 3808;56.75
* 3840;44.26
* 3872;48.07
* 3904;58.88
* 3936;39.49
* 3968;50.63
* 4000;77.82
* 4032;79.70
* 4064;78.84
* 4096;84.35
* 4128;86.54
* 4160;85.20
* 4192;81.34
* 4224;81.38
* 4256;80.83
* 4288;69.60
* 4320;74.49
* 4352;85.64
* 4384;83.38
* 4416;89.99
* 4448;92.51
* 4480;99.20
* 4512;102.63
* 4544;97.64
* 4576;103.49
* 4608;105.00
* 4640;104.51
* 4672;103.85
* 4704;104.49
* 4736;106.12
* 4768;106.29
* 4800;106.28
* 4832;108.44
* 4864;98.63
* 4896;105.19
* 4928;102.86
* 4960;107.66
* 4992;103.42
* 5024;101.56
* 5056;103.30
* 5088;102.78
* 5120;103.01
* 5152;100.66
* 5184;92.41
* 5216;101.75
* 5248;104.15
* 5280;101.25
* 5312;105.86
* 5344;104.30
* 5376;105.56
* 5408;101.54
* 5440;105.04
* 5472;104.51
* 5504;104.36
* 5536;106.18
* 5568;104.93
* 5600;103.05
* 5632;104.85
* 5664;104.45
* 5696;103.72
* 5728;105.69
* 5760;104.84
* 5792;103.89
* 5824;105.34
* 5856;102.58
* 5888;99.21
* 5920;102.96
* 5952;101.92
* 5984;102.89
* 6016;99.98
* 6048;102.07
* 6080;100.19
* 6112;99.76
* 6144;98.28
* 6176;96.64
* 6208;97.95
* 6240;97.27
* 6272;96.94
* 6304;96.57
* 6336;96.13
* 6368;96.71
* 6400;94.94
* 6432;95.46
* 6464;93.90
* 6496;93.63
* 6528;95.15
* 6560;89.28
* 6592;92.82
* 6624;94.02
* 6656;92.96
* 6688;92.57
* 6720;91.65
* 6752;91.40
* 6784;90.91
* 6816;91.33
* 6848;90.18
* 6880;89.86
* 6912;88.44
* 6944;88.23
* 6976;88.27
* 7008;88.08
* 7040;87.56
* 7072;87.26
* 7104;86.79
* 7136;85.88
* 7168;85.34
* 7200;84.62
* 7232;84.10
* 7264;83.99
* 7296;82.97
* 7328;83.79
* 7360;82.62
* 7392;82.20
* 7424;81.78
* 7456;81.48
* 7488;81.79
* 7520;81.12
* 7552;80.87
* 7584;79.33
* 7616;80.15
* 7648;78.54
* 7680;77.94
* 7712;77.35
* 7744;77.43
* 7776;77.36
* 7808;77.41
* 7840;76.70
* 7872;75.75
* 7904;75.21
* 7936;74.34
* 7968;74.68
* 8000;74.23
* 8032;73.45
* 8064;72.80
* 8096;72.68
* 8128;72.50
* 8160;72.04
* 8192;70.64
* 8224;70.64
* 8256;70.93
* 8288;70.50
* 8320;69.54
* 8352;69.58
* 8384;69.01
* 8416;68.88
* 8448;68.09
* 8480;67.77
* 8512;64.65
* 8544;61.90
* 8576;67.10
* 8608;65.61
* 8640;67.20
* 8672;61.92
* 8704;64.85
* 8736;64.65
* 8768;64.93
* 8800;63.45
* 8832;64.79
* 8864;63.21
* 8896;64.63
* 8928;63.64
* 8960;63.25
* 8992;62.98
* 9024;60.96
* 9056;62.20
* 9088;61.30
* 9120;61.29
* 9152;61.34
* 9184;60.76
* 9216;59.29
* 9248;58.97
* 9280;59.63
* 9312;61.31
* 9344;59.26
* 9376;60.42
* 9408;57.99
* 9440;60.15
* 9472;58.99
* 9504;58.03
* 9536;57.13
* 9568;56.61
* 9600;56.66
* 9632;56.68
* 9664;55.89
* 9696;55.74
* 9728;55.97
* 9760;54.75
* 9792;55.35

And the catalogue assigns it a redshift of 0.000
